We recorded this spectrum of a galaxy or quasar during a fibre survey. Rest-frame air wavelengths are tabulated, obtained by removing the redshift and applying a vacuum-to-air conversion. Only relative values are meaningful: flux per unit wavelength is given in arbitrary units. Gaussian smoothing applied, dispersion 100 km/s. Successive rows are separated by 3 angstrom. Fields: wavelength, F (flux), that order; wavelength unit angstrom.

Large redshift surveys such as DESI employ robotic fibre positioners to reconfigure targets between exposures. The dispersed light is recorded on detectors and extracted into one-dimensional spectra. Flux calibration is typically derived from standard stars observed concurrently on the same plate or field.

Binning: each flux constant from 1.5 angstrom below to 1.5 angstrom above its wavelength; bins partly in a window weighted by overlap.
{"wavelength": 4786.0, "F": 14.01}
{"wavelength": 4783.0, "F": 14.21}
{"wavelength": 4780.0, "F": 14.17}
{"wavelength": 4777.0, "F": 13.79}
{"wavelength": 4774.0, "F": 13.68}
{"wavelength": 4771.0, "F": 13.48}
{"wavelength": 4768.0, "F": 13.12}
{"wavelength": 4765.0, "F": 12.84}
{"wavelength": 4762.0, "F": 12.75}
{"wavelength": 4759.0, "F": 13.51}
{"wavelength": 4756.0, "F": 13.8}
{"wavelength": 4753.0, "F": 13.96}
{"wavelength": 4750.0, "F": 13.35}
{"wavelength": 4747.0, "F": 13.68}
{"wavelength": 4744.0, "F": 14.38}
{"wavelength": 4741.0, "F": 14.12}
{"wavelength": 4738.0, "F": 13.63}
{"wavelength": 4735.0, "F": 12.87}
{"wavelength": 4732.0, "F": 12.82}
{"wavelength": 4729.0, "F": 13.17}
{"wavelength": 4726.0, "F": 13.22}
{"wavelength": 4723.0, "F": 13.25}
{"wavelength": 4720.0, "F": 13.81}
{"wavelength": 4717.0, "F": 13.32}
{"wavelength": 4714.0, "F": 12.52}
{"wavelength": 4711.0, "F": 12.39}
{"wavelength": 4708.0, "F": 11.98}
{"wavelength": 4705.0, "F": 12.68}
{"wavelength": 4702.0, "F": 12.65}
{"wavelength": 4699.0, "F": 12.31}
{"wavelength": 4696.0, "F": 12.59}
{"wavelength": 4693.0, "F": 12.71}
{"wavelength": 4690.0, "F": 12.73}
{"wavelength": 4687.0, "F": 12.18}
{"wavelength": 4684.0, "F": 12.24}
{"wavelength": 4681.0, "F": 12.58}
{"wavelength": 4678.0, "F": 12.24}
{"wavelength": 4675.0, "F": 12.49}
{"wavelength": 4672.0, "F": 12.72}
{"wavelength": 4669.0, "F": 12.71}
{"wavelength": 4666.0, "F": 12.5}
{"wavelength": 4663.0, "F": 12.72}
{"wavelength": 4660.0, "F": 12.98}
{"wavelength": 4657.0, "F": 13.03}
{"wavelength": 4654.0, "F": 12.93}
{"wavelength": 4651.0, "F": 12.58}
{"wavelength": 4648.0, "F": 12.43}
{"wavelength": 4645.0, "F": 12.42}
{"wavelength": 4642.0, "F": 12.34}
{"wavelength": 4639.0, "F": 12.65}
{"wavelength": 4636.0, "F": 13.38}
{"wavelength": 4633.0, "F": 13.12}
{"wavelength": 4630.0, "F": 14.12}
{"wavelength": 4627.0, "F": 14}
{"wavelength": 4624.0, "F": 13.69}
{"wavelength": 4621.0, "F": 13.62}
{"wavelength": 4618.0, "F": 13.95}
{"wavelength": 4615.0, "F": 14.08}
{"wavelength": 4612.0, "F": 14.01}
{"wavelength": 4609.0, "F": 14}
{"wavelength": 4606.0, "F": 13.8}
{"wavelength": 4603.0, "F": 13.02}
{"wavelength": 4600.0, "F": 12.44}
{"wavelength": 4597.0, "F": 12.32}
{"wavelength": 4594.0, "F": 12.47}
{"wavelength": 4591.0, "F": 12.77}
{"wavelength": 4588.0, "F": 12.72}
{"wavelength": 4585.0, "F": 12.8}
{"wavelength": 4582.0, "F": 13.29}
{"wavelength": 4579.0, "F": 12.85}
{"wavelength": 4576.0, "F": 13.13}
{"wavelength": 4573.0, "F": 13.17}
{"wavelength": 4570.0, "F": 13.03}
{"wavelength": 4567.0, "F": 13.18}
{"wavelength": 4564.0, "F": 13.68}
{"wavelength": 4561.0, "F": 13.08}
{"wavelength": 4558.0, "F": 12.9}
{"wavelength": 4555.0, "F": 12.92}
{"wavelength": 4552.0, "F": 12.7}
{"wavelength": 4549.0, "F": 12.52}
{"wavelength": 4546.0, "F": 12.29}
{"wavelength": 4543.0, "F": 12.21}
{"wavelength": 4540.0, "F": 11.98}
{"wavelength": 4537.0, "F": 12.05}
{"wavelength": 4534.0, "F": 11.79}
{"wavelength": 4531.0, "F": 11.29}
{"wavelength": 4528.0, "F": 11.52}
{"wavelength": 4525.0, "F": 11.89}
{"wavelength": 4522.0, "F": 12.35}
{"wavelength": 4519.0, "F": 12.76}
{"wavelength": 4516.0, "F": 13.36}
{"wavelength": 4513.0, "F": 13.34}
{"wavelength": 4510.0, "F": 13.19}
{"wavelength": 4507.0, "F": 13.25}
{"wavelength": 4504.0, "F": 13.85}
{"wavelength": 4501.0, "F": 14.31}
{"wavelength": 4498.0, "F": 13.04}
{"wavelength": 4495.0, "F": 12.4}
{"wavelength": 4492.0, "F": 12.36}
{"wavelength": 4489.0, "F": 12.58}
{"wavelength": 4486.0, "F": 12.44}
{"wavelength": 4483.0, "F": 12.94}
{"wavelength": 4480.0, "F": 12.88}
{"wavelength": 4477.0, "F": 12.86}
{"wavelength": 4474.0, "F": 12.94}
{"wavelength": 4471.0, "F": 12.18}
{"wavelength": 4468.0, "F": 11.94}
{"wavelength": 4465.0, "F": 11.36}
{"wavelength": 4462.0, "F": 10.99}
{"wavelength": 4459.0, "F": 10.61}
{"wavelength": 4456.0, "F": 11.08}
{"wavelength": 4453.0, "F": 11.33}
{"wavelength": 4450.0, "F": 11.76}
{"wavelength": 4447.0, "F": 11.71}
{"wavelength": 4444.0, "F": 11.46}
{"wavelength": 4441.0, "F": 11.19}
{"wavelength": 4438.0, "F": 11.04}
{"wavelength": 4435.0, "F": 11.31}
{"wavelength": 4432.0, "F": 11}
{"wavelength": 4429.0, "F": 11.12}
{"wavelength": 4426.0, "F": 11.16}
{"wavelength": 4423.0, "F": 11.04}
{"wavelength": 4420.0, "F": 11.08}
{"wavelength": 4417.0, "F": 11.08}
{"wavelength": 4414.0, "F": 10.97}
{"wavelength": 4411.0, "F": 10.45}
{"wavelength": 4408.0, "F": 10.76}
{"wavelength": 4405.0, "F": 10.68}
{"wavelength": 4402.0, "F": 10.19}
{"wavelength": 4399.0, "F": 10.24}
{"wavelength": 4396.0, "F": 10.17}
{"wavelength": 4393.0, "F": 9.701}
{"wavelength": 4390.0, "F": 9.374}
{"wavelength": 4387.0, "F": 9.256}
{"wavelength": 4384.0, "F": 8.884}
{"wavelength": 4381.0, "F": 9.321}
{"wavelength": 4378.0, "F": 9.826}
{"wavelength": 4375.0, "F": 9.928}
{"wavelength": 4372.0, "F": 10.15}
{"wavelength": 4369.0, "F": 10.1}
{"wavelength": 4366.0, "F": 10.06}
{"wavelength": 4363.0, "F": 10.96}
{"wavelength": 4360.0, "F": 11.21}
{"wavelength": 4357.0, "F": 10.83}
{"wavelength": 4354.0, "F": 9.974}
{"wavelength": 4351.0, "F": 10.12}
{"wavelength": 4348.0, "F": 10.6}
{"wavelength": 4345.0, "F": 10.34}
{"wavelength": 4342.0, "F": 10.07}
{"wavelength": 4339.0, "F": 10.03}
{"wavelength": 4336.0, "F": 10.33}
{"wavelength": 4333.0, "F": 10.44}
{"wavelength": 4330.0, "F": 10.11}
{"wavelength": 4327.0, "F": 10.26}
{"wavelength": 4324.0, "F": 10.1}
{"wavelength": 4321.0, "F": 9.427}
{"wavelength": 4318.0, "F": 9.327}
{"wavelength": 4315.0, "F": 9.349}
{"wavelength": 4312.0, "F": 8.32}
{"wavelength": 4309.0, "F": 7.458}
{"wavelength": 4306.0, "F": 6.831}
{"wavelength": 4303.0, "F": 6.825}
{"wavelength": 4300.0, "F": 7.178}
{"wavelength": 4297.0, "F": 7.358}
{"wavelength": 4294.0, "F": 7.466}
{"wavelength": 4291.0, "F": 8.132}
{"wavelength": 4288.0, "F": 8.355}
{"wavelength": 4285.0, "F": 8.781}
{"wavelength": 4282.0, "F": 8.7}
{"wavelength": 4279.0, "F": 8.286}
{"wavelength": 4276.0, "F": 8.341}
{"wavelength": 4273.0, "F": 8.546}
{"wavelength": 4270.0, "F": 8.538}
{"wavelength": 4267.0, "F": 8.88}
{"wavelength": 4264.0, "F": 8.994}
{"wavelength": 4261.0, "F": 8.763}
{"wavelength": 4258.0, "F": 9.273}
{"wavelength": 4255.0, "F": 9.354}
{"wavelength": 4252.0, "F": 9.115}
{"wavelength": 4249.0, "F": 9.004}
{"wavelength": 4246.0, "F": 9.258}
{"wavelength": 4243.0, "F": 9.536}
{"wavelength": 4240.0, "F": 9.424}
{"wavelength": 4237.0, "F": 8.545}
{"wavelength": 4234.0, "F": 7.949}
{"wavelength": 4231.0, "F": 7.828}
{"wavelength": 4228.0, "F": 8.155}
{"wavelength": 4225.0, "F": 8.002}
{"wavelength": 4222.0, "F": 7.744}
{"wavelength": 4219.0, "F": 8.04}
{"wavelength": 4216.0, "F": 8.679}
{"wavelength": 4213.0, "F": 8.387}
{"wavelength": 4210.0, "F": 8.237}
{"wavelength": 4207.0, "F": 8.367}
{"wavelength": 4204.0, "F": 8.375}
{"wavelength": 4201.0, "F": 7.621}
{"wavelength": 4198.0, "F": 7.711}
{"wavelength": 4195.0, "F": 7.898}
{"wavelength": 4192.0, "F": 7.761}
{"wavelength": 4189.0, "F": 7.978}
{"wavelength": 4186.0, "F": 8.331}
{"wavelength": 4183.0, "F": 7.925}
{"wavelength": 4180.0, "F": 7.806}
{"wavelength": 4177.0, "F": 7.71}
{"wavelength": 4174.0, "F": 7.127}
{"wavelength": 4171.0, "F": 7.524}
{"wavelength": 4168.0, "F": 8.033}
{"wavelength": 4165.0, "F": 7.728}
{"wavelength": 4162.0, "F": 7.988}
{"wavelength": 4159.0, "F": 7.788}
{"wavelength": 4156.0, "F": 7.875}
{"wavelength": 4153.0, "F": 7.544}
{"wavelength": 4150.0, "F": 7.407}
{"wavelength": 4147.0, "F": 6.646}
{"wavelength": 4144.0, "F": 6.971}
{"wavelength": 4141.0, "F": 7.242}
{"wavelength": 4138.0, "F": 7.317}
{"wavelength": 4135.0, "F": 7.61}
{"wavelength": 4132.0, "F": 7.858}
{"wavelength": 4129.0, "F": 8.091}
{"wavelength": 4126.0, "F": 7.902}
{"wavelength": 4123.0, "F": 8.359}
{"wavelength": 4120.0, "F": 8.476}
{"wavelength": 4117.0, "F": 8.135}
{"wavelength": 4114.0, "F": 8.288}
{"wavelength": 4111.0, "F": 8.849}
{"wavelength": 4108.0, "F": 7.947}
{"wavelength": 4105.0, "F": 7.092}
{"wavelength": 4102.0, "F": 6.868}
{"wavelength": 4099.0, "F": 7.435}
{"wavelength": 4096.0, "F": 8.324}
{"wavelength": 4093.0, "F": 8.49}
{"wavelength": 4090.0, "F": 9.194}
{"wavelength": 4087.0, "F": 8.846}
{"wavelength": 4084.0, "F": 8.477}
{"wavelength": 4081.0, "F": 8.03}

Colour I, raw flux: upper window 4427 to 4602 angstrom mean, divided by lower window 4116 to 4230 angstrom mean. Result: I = 1.58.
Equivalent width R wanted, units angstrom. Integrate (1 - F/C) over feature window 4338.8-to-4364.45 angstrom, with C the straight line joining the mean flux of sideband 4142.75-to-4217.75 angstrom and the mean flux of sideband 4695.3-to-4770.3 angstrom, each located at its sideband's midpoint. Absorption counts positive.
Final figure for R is -2.7 angstrom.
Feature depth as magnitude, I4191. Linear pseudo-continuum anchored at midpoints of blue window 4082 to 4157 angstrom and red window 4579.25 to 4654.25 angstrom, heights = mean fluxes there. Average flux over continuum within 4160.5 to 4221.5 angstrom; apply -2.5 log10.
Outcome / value 0.09 mag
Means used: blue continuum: 7.89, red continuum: 13.2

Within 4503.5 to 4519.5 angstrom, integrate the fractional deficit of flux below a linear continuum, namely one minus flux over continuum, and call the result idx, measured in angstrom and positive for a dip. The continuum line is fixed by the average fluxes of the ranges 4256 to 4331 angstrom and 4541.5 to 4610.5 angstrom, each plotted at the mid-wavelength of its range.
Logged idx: -1.8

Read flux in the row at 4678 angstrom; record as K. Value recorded 12.24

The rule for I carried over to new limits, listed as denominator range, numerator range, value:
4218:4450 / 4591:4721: 1.35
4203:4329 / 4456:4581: 1.48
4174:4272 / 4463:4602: 1.51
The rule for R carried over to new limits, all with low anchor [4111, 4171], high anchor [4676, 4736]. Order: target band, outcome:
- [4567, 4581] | -1.8 angstrom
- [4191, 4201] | 0.6 angstrom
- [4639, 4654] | -0.4 angstrom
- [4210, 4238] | 1.2 angstrom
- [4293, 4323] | 4.0 angstrom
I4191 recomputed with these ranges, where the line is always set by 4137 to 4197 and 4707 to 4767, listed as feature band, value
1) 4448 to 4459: -0.08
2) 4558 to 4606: -0.11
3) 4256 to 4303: 0.05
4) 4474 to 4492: -0.18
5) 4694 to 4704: 0.03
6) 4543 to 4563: -0.11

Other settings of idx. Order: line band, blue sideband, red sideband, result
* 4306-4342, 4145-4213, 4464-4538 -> 1.8 angstrom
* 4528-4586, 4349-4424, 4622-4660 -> -2.4 angstrom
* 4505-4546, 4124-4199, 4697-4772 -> -4.5 angstrom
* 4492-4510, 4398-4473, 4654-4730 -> -2.7 angstrom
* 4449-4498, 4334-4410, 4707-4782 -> -4.7 angstrom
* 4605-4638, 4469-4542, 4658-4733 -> -2.9 angstrom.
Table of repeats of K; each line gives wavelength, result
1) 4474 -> 12.94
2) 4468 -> 11.94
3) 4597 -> 12.32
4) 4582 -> 13.29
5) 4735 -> 12.87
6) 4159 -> 7.788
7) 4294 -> 7.466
